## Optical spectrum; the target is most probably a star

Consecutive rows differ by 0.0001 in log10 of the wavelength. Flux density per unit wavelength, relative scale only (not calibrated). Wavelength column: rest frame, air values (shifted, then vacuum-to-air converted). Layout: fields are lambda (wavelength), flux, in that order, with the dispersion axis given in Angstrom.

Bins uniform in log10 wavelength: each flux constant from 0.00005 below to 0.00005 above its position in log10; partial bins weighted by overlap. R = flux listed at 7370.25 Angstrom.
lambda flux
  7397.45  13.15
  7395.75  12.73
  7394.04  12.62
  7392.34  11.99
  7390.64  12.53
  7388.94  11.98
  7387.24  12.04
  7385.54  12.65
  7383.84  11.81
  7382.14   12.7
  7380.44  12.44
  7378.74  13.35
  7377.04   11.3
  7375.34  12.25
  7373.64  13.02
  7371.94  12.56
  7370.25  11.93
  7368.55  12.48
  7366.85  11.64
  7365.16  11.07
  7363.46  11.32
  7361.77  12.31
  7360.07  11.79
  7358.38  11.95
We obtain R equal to 11.93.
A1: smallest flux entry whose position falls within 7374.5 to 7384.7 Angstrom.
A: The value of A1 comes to 11.3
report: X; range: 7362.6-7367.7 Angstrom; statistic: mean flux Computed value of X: 11.4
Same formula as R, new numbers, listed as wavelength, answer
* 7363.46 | 11.32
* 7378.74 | 13.35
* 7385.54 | 12.65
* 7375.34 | 12.25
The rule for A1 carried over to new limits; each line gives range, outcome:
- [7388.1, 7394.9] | 11.98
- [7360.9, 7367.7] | 11.07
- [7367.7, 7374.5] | 11.93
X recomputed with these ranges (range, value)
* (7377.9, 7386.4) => 12.6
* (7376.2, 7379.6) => 12.3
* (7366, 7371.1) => 12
